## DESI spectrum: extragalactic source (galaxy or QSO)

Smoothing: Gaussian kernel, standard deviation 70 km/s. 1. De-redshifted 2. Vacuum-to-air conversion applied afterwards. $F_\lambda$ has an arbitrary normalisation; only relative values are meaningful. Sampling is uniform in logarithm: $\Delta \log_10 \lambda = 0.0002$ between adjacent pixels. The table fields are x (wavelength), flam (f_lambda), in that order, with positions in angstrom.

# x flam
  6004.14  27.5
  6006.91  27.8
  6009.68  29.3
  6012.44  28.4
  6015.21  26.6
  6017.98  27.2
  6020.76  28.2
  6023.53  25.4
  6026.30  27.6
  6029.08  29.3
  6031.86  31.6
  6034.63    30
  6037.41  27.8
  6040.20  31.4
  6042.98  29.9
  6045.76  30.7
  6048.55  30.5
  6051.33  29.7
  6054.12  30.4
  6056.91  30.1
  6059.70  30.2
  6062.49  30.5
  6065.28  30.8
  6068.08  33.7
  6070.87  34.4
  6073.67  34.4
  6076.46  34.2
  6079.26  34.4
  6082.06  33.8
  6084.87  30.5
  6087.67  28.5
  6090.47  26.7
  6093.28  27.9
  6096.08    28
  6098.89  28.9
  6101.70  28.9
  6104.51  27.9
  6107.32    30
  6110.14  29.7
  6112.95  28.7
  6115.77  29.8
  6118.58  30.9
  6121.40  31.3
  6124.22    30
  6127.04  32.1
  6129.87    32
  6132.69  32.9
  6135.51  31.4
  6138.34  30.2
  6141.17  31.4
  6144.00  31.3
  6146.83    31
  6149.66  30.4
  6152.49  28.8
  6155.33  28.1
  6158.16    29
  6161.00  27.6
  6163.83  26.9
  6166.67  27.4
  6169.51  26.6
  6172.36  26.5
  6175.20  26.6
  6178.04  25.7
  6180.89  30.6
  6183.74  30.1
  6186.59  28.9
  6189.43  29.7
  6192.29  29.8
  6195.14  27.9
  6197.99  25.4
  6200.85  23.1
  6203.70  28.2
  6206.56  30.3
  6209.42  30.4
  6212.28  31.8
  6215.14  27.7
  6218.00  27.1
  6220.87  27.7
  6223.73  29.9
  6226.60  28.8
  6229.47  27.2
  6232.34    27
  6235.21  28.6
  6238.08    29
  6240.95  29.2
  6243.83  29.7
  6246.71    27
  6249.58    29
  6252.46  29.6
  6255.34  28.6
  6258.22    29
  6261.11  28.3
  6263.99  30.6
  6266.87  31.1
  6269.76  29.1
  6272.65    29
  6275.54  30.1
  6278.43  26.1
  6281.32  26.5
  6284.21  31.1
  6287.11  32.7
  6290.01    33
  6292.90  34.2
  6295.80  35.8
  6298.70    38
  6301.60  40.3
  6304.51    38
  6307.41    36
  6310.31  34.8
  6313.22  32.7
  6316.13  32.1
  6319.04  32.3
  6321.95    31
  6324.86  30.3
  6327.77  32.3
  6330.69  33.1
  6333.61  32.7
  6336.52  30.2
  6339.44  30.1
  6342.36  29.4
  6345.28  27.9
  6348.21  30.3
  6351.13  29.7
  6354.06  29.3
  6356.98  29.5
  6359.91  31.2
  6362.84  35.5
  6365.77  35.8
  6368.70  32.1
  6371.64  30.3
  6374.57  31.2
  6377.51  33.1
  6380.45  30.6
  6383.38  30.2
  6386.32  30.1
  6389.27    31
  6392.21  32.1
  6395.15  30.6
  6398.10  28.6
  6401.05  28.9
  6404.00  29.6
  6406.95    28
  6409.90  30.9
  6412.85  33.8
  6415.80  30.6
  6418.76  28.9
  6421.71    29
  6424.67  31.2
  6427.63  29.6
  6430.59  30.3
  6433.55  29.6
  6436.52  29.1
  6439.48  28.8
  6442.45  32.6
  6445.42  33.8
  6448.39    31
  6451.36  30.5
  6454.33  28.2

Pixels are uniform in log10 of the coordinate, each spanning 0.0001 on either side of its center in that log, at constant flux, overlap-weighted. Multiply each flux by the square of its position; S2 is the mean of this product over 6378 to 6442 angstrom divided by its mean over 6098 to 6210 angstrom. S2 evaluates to 1.1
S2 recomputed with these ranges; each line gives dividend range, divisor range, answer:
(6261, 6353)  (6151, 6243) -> 1.17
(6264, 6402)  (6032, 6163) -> 1.12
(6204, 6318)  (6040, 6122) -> 1.07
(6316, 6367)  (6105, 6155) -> 1.09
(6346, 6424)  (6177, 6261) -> 1.14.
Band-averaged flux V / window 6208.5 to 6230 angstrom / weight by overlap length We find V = 28.9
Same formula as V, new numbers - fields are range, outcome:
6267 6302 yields 31.9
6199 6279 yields 28.7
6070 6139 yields 30.7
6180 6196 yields 29.5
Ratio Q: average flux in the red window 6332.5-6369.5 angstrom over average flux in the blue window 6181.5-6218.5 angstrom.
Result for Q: 1.09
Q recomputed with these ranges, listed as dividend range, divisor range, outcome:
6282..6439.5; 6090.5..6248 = 1.09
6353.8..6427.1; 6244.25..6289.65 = 1.05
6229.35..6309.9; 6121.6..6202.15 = 1.07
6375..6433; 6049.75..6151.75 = 0.99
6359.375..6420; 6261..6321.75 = 0.96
